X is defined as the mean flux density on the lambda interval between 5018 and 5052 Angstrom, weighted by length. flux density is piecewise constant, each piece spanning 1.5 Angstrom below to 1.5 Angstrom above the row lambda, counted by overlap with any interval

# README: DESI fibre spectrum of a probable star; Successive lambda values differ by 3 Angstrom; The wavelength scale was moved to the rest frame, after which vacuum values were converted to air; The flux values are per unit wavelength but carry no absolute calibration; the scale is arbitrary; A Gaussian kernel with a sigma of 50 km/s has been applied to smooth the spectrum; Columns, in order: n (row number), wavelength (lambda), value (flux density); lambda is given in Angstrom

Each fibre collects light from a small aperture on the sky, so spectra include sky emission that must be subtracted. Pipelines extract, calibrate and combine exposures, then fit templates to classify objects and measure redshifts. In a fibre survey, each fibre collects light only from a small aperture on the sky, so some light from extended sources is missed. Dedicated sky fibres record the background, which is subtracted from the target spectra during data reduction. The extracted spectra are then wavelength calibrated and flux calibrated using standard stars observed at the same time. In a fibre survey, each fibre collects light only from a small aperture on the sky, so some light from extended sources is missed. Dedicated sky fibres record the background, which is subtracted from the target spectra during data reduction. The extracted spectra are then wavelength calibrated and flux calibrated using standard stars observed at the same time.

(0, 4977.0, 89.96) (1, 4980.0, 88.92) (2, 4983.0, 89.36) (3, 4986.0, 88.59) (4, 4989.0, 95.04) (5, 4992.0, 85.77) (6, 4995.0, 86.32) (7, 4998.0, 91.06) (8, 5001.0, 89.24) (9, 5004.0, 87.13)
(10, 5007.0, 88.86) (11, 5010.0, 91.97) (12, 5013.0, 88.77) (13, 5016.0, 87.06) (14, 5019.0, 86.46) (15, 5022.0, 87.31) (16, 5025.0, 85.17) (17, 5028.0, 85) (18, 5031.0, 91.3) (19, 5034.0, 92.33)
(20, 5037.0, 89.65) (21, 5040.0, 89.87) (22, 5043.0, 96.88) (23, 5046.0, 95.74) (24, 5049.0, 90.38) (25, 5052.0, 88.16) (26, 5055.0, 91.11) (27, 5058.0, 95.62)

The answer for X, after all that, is 90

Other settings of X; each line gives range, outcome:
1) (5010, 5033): 87.7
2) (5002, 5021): 88.4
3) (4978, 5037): 88.8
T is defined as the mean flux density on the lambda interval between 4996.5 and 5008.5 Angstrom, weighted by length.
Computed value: 89.1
